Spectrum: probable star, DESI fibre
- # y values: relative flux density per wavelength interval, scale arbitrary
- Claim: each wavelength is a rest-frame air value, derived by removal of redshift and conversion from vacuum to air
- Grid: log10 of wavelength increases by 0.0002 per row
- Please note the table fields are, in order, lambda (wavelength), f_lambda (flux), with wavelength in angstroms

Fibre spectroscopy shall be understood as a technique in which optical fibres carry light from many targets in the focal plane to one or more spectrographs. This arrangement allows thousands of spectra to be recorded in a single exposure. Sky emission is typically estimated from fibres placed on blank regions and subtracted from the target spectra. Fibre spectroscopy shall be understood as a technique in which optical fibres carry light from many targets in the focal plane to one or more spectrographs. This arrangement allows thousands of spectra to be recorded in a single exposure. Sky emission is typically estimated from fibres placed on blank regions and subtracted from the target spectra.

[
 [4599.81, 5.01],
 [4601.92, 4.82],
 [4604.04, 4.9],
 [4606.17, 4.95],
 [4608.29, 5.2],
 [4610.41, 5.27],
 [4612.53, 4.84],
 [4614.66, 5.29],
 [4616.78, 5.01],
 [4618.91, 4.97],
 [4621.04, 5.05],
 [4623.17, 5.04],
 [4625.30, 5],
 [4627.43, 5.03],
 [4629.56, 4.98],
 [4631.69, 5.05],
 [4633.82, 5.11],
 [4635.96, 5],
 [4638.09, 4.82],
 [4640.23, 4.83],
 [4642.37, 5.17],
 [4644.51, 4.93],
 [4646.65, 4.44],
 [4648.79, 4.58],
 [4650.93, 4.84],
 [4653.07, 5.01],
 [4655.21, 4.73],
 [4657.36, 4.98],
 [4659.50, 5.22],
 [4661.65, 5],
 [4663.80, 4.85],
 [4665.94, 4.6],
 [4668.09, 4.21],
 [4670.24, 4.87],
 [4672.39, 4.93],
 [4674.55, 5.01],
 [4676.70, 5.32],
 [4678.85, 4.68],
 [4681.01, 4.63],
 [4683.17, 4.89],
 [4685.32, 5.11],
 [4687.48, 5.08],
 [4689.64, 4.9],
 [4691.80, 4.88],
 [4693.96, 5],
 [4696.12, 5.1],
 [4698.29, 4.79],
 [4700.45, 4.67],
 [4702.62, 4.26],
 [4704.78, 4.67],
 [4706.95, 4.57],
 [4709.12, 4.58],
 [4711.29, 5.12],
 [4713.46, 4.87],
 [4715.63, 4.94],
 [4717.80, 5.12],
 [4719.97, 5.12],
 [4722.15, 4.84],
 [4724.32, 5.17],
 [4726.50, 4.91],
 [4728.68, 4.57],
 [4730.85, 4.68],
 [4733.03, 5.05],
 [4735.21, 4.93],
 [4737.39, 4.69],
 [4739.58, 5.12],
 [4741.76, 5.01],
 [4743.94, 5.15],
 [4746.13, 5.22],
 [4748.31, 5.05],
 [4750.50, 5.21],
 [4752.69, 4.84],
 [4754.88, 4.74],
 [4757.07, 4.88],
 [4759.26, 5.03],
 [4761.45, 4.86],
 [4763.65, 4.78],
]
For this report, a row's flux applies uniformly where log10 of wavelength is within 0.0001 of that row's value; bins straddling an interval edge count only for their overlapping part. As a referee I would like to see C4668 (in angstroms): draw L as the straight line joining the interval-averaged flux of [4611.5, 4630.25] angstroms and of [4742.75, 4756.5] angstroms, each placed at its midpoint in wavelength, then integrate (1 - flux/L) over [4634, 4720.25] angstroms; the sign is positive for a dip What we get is 2.9 angstroms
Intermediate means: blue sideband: 5.02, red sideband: 5.03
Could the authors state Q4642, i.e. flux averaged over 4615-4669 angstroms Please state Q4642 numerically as 4.91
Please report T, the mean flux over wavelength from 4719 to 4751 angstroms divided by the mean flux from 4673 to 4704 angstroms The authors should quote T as 1.02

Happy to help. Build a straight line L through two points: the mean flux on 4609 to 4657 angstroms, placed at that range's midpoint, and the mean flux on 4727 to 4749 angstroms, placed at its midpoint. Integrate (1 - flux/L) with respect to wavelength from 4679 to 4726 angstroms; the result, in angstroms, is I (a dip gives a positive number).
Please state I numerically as 0.76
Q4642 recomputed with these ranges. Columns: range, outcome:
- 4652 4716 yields 4.85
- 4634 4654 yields 4.86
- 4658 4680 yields 4.87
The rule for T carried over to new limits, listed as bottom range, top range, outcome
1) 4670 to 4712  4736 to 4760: 1.03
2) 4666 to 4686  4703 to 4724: 1.01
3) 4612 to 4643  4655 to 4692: 0.97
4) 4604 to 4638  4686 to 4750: 0.97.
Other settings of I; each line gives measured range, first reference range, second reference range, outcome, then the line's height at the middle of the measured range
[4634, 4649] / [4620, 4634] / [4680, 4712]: 0.4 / 4.99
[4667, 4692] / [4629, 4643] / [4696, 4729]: 0.1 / 4.9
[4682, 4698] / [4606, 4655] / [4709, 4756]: -0.1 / 4.96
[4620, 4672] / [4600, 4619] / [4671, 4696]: 1.1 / 4.99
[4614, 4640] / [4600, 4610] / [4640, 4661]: -0.4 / 4.94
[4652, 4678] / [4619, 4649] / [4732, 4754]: 0.4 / 4.96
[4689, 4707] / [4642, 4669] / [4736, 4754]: 0.5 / 4.91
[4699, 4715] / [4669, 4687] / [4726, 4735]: 0.6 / 4.86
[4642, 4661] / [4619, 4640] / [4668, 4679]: 0.3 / 4.95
